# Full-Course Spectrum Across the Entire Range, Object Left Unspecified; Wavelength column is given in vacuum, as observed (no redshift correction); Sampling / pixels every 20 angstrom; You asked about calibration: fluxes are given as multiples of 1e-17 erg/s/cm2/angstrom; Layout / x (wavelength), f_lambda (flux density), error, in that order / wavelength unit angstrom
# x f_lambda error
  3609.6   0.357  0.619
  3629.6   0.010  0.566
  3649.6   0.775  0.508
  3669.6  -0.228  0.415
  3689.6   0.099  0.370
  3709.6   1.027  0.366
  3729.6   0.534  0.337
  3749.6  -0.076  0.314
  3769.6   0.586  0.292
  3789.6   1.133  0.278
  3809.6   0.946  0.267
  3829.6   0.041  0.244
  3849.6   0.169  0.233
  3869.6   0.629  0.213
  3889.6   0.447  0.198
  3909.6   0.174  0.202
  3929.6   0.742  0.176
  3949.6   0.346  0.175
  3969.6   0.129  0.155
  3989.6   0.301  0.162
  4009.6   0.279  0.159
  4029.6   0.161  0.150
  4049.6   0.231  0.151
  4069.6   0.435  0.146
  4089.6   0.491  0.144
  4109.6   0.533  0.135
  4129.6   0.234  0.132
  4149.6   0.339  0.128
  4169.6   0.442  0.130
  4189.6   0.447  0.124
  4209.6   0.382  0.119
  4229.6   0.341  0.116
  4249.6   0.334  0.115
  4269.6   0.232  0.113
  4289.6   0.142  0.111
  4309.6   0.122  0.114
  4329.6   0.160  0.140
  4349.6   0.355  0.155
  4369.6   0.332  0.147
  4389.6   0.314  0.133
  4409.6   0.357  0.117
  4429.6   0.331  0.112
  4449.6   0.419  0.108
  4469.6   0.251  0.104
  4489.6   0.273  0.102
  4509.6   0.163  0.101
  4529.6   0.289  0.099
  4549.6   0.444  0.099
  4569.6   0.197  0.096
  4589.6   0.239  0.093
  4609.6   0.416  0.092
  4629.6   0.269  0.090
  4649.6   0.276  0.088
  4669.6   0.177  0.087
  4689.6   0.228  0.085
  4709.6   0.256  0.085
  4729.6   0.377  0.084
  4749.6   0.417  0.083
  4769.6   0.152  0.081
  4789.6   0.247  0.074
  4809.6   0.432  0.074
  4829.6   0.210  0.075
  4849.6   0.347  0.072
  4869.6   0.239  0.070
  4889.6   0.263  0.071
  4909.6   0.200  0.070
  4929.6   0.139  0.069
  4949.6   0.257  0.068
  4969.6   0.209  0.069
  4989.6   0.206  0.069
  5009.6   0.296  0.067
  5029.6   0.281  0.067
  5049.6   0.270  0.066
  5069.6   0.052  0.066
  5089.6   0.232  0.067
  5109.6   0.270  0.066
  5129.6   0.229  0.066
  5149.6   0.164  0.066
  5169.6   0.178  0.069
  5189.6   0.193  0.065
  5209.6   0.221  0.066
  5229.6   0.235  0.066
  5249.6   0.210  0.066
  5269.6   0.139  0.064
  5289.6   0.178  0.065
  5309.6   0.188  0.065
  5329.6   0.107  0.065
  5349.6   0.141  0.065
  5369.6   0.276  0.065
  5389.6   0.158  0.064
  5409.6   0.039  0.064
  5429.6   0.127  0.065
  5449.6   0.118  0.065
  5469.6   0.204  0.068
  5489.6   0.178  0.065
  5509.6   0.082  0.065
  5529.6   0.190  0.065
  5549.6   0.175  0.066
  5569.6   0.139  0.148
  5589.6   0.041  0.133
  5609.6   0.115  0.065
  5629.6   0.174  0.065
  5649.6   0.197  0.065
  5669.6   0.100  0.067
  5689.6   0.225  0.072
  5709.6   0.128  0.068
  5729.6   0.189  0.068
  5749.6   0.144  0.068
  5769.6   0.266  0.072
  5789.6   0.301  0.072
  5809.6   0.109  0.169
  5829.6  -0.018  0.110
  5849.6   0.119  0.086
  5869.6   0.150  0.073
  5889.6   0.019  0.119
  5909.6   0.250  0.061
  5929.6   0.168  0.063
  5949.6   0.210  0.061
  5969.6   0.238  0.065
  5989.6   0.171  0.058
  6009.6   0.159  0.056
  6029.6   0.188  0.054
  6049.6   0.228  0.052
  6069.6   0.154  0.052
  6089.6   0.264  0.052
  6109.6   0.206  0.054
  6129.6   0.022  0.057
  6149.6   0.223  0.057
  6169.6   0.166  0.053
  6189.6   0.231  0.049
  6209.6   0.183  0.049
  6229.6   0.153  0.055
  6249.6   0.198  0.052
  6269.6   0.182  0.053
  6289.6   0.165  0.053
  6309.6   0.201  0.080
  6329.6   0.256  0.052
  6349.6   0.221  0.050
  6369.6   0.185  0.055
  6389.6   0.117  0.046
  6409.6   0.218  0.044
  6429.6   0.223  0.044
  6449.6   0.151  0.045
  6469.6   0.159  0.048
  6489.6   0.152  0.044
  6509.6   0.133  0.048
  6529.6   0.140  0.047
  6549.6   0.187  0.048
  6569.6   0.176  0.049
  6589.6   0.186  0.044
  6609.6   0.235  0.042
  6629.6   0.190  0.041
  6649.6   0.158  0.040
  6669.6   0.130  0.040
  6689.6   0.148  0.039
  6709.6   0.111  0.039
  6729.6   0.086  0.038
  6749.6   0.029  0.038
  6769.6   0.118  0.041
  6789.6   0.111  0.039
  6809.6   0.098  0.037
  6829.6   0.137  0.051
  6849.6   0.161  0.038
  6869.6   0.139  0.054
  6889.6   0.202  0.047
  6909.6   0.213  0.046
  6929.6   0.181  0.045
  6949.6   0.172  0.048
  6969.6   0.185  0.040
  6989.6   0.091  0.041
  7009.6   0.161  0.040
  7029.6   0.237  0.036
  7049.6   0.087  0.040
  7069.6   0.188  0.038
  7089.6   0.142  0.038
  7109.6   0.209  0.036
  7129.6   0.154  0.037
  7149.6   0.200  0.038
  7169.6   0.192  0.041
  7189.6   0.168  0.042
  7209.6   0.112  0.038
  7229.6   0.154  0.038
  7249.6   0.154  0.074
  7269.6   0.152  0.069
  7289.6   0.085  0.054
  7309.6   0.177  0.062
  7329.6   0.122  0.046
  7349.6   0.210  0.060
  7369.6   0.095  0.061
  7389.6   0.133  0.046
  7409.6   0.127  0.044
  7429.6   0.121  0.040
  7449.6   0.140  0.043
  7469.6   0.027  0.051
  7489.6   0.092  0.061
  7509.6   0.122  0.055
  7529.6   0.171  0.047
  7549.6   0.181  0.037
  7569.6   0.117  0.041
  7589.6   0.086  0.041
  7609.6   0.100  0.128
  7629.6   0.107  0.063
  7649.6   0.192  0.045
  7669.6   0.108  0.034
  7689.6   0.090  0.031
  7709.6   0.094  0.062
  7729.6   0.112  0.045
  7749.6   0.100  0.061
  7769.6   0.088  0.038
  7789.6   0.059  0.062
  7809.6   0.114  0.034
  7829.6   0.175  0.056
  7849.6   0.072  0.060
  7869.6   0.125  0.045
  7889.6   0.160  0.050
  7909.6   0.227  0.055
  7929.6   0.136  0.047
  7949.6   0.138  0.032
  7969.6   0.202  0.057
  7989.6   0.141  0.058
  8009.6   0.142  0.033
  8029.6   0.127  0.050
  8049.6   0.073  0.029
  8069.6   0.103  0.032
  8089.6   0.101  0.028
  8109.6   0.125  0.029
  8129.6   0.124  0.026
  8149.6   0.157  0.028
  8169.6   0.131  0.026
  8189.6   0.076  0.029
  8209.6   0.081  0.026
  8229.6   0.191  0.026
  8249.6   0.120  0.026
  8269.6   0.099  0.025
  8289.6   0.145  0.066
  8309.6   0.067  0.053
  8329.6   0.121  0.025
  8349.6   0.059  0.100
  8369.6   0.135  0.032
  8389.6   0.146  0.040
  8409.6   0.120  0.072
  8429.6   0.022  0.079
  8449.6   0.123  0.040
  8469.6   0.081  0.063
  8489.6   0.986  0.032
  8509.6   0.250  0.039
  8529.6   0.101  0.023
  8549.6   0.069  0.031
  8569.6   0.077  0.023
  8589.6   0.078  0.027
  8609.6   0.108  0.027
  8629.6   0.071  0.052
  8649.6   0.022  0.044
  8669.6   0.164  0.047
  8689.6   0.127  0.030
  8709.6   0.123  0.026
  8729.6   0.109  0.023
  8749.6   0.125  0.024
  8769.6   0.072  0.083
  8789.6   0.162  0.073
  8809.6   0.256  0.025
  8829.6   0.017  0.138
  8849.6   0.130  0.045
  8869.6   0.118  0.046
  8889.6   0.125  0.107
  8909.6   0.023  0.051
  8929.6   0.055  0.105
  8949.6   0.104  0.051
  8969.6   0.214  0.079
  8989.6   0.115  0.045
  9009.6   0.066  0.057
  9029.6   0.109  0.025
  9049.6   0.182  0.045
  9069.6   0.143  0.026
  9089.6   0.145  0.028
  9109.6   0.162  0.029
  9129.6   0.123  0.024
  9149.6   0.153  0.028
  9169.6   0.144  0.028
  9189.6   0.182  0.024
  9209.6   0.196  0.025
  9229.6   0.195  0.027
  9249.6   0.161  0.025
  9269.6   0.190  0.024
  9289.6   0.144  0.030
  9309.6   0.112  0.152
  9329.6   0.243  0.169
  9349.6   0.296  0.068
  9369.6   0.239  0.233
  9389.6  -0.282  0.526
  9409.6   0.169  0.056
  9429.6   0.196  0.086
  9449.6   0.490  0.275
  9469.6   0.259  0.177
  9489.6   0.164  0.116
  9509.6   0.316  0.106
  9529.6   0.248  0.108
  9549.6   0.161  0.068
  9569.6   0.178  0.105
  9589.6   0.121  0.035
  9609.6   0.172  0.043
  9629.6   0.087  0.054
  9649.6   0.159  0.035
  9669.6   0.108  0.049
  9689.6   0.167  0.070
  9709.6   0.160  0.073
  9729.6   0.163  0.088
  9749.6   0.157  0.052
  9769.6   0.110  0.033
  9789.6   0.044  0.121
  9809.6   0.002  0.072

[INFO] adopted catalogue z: 1.28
